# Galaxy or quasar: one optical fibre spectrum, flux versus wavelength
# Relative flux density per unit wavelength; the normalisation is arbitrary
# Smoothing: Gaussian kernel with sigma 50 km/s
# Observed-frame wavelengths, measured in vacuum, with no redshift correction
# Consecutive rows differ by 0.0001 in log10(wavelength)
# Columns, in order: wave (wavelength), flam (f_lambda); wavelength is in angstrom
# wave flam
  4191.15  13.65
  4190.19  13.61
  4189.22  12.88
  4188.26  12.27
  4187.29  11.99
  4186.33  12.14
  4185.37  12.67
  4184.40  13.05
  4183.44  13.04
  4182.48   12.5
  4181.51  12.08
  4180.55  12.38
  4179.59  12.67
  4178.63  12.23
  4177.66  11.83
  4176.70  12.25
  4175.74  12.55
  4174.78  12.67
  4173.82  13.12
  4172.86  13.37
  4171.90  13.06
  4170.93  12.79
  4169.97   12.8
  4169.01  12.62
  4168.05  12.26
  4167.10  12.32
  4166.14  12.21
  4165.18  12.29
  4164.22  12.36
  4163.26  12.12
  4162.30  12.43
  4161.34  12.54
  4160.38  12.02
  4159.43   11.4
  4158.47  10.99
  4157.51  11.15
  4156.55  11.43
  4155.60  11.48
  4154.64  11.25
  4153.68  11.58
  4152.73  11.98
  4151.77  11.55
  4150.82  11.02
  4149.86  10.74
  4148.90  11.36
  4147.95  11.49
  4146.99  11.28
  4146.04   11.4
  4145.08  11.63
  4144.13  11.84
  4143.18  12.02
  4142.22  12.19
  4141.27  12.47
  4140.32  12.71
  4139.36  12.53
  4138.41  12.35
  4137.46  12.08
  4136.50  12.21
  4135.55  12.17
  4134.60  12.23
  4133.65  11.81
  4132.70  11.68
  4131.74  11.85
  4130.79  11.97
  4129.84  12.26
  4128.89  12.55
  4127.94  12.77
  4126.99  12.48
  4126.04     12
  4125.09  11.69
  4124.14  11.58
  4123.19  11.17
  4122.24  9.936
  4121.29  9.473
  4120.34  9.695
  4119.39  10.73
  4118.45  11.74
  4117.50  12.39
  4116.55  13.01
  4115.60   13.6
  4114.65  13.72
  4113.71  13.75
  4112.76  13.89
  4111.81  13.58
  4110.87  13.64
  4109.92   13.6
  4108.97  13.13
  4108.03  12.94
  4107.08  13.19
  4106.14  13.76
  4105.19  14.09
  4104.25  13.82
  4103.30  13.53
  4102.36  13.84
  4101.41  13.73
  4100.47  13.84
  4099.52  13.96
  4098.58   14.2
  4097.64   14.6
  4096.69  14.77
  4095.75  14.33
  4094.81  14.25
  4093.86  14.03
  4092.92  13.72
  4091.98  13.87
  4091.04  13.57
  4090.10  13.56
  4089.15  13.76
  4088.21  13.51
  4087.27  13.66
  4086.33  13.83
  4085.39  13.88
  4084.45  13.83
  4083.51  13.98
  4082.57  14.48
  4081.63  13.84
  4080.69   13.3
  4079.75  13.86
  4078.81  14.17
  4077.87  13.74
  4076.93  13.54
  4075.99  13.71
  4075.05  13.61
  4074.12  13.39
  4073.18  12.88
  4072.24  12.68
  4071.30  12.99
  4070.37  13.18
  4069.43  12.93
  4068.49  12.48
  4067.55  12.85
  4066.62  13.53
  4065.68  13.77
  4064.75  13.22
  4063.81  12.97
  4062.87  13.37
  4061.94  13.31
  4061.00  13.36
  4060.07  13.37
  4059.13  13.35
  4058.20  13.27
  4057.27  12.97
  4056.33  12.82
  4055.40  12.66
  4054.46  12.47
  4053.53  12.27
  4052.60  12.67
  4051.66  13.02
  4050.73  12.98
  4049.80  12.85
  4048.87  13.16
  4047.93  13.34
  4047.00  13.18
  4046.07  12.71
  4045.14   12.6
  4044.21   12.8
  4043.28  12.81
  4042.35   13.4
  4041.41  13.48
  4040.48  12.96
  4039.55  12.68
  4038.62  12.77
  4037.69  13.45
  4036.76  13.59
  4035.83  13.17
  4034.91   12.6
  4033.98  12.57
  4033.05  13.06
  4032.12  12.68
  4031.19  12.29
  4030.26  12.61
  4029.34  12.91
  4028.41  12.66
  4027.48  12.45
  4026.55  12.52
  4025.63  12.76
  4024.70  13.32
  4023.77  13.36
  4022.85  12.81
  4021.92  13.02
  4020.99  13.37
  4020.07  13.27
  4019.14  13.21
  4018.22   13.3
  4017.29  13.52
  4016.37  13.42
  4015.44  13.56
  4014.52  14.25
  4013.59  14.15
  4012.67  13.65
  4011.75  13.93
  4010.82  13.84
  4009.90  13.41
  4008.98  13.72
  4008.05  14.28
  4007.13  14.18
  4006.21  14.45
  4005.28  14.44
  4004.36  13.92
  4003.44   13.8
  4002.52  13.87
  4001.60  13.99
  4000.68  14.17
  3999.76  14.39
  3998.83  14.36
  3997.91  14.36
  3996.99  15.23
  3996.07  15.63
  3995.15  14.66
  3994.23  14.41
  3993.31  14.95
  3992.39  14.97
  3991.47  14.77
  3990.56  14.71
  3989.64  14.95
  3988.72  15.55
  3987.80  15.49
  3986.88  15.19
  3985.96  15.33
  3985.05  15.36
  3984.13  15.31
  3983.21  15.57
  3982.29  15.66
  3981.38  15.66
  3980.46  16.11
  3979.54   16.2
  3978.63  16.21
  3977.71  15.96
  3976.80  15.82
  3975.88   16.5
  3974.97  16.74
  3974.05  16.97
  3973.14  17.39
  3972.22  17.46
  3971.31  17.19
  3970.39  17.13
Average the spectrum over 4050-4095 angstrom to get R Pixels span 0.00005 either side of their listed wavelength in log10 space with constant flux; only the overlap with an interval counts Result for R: 13.4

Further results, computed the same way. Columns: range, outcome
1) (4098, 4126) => 12.8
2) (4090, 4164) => 12.5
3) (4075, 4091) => 13.8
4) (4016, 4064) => 13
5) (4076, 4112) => 13.8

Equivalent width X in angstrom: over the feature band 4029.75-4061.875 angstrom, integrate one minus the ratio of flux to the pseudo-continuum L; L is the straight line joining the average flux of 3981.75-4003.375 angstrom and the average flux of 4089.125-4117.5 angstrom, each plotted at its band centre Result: 3.13 angstrom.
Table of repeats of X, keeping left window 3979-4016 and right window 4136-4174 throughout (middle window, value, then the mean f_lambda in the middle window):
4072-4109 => -1.94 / 13.8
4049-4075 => 1.02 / 13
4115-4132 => 1.09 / 11.7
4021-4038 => 1.48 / 12.9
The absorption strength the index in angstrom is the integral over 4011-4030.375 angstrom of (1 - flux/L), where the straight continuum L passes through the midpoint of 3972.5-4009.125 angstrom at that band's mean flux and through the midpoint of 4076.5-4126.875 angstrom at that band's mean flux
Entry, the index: 1.8 angstrom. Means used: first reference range 15.1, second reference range 13.3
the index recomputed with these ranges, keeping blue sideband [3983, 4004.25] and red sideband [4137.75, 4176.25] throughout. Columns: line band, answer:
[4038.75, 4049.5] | 0.7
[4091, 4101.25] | -0.8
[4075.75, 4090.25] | -0.6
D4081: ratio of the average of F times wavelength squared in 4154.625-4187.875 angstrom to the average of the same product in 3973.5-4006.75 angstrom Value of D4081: 0.89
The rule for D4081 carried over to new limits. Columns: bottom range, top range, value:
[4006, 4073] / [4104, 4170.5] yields 0.97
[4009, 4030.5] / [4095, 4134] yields 1.01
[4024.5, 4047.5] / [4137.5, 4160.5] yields 0.96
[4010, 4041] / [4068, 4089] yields 1.06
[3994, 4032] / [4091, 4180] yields 0.97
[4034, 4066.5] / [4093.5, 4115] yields 1.09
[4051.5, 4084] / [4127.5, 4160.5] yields 0.92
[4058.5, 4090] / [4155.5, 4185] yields 0.96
